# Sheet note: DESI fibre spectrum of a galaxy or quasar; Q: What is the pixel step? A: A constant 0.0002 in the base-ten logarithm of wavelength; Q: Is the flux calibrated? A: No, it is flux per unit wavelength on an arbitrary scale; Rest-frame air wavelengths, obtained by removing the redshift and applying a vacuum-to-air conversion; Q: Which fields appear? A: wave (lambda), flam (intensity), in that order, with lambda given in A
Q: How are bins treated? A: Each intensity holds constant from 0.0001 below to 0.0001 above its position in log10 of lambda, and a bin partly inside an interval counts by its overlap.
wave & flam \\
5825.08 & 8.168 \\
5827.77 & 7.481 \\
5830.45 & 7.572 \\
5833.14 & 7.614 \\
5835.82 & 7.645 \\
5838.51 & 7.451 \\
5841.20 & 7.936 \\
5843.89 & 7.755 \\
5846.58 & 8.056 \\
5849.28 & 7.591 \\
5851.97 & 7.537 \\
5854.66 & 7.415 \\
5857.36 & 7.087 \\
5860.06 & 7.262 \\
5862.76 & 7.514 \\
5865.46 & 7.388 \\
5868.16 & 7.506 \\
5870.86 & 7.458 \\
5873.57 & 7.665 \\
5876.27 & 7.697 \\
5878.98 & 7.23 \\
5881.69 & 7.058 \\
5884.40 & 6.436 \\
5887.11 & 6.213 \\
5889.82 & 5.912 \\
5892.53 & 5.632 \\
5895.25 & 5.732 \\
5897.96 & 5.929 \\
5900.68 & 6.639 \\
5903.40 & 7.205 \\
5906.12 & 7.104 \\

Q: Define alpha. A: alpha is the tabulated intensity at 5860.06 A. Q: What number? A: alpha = 7.262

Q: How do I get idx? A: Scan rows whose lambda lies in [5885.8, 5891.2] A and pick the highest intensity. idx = 6.213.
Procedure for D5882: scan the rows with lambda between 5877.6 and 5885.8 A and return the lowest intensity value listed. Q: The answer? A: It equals 6.436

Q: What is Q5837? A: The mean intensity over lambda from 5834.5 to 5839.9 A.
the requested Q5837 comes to 7.55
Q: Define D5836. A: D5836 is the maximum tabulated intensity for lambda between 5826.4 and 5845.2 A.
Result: 7.936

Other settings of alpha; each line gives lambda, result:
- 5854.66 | 7.415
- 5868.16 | 7.506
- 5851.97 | 7.537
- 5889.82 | 5.912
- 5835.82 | 7.645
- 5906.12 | 7.104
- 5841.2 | 7.936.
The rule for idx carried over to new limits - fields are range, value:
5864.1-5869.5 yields 7.506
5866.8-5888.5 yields 7.697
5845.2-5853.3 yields 8.056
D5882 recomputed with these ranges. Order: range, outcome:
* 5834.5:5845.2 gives 7.451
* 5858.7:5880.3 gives 7.23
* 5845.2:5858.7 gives 7.087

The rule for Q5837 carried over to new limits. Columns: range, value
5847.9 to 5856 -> 7.52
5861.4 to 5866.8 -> 7.45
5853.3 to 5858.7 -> 7.26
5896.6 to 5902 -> 6.28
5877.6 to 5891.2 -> 6.57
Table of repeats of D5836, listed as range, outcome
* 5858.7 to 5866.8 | 7.514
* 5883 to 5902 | 6.639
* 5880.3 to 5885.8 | 7.058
